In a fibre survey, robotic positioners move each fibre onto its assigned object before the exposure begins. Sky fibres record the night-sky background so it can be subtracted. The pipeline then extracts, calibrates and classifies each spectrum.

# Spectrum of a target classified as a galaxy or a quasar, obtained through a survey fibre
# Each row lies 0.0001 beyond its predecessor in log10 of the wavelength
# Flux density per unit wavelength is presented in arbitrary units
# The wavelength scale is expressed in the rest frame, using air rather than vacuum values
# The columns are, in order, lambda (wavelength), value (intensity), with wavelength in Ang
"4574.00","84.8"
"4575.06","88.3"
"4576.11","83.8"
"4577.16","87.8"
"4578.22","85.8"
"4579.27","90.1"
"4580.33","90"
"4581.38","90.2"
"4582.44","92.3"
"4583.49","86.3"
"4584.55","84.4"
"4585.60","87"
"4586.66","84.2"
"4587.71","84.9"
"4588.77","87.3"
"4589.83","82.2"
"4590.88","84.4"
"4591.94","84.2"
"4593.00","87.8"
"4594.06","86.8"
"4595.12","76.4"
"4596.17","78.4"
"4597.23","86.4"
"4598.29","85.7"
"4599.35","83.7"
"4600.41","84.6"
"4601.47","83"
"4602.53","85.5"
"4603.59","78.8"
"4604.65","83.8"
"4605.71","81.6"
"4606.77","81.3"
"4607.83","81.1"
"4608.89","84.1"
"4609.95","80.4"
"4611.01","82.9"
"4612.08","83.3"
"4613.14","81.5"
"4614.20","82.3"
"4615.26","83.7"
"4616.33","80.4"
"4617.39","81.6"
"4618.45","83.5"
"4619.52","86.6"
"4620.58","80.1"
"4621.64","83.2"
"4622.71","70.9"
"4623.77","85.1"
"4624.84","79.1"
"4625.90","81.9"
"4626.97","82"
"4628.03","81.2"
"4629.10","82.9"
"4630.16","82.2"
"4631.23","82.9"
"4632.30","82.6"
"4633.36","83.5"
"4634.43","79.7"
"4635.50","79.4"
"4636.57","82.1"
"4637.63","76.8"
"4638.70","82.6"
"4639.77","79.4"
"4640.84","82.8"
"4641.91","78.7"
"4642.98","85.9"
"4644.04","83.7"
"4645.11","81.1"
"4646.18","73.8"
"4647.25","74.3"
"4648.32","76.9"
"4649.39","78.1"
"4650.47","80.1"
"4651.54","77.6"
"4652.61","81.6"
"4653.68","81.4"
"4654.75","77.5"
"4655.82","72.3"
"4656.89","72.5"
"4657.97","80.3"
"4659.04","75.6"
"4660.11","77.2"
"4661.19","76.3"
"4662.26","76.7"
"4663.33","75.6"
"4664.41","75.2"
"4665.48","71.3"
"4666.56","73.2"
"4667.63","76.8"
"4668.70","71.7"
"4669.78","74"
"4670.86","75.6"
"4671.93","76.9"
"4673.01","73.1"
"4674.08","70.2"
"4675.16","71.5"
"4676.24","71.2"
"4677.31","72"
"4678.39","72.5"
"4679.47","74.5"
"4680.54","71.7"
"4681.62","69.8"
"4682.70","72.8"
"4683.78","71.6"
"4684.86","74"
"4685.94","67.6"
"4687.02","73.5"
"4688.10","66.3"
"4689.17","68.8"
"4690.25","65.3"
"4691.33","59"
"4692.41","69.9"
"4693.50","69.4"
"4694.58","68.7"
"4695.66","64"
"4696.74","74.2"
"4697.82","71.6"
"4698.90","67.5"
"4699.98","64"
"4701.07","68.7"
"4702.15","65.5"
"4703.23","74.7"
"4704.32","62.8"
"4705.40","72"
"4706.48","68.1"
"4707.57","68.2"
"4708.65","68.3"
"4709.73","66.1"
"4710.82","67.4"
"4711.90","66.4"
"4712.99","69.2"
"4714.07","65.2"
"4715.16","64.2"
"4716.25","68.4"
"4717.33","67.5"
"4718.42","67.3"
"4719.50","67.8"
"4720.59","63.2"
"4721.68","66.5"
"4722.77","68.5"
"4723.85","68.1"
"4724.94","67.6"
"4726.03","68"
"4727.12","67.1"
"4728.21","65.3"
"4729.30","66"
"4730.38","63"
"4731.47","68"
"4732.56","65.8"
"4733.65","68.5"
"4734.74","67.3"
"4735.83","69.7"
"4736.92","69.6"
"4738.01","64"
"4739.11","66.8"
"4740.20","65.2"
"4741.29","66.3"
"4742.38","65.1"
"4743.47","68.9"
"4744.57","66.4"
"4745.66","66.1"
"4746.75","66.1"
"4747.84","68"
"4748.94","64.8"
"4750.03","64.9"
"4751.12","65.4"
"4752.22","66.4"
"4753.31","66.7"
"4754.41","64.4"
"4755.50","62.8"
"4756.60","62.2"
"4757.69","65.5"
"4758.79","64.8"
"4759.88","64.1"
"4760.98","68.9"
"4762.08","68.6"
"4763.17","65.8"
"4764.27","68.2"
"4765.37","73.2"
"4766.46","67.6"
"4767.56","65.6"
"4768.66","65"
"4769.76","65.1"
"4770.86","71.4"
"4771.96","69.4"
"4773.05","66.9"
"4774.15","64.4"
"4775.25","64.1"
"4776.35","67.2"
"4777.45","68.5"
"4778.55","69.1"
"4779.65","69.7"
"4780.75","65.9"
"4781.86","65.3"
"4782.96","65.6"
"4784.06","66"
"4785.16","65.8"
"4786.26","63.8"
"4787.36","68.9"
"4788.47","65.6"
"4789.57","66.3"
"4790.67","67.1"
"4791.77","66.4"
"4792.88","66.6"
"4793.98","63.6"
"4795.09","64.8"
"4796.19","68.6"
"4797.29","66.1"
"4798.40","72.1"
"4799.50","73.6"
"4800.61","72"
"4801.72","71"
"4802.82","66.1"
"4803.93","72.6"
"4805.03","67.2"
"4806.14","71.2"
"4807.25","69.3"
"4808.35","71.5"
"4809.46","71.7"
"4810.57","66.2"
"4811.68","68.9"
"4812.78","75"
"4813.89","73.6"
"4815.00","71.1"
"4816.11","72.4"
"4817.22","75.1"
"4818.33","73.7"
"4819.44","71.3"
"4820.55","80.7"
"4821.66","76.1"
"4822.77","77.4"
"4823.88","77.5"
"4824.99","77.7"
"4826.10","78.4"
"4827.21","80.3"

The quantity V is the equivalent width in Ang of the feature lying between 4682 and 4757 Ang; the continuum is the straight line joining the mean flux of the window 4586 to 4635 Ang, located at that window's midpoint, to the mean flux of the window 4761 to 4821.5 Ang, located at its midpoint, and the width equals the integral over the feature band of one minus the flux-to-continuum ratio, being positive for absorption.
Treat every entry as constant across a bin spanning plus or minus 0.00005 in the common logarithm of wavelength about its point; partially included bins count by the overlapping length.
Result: 7.1 Ang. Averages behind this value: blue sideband 82.6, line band 67.2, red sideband 68.8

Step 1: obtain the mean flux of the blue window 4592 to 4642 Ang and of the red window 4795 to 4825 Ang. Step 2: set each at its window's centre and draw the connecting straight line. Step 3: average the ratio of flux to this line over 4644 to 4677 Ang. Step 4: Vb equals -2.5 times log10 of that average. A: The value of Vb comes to 0.06 mag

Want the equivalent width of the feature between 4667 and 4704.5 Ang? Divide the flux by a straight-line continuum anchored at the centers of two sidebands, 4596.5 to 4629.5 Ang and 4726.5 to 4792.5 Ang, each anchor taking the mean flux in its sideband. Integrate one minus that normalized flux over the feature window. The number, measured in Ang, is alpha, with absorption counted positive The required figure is 2.05 Ang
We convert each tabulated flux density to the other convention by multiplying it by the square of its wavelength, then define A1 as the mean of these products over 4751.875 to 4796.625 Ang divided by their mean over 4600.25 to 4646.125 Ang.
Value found 0.9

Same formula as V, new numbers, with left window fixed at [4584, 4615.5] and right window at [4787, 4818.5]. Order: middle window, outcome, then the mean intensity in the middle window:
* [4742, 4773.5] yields 2.65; 66.5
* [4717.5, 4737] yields 2.00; 67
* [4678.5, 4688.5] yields 0.80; 71.4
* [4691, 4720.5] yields 3.30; 67.6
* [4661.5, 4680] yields 1.15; 73.7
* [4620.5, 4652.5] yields 0.20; 80.4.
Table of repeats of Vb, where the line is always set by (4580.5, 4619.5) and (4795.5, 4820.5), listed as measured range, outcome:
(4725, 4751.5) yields 0.14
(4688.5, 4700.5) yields 0.16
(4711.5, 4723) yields 0.15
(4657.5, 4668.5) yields 0.06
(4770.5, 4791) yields 0.09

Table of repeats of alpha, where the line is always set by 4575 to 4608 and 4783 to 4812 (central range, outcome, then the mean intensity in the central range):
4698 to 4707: 0.93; 68.1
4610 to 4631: 0.20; 81.8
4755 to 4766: 0.73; 66.5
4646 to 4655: 0.23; 78.1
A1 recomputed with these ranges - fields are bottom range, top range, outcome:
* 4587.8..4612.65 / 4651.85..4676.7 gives 0.93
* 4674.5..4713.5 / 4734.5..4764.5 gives 0.98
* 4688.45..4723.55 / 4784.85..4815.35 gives 1.06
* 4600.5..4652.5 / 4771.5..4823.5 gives 0.92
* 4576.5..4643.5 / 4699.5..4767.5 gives 0.85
